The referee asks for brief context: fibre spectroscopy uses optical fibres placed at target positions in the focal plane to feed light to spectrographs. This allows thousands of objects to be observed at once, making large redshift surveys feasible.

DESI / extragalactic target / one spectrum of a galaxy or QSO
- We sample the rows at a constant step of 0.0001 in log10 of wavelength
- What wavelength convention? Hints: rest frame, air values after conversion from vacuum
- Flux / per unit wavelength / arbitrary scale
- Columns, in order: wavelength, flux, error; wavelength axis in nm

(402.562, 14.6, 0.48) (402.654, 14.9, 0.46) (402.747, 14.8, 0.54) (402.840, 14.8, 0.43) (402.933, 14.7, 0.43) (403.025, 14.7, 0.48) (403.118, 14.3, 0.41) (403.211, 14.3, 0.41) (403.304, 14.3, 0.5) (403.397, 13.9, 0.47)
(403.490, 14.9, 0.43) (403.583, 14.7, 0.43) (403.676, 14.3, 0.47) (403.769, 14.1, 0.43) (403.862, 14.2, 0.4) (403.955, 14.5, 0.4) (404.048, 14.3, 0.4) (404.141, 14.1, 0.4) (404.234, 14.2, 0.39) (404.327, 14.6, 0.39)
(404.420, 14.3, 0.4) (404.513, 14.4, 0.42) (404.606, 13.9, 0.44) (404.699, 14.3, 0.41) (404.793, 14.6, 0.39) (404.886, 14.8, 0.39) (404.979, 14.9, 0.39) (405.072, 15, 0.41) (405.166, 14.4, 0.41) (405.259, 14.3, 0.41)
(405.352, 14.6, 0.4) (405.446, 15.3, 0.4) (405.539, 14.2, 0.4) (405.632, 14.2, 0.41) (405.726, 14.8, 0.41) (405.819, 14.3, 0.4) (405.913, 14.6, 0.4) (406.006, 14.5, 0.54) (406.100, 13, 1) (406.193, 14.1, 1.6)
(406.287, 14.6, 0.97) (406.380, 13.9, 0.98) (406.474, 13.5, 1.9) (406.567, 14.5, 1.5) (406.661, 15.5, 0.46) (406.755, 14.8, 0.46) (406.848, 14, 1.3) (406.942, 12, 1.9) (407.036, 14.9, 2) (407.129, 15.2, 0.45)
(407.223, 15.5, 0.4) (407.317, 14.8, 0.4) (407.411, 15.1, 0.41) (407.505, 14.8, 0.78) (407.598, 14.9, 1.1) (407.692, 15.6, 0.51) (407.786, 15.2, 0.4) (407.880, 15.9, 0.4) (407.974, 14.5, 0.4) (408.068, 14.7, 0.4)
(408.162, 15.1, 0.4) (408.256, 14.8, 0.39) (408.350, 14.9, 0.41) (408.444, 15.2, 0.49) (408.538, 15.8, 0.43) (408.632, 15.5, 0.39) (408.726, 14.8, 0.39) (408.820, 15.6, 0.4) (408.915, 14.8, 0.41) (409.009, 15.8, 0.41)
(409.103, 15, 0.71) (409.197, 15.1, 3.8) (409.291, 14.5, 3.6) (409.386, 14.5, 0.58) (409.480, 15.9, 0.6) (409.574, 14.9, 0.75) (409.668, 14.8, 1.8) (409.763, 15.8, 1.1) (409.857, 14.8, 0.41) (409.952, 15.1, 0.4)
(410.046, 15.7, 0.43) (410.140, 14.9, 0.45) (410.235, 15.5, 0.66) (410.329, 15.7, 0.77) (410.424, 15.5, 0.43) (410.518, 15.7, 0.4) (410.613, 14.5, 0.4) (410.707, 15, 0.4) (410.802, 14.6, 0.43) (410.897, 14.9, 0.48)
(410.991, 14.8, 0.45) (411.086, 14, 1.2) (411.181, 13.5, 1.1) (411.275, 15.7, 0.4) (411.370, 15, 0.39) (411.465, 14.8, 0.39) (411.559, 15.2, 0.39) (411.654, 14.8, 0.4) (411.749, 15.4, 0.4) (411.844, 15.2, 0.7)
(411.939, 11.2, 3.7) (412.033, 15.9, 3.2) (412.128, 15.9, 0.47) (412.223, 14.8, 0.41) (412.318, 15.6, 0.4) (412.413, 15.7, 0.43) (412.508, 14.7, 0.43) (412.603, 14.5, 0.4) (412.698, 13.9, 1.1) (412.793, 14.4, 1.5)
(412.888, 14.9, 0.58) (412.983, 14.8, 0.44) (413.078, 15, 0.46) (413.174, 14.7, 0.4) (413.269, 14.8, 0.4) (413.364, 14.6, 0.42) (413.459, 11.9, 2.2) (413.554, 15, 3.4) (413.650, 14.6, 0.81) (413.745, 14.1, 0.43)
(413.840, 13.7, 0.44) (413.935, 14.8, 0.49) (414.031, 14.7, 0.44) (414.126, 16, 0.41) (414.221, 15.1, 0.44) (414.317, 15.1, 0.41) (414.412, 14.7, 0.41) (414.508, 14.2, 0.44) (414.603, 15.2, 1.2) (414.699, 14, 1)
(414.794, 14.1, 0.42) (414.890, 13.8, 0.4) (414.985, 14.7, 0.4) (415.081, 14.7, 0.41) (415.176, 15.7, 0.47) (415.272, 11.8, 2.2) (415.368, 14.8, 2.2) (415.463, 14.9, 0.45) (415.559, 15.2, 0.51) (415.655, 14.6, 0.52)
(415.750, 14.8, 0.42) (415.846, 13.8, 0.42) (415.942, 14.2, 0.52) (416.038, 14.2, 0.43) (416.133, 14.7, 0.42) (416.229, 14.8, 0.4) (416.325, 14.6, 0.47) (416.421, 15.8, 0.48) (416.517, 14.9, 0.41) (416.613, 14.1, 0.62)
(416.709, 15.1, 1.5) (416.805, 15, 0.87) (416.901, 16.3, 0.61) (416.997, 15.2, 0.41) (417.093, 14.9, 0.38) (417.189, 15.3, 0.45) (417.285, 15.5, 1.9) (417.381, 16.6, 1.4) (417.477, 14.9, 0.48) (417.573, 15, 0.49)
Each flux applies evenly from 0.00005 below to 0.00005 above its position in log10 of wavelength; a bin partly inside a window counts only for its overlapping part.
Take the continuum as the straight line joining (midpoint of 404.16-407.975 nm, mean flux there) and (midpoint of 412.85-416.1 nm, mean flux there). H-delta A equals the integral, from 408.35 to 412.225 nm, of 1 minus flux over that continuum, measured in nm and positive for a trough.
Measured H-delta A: -0.13 nm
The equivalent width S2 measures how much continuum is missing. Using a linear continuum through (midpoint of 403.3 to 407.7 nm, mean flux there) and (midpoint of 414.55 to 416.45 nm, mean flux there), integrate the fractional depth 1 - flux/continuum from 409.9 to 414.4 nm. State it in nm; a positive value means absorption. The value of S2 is -0.098 nm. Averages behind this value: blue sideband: 14.5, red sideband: 14.5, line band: 14.8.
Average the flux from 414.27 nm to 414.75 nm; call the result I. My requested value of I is 14.6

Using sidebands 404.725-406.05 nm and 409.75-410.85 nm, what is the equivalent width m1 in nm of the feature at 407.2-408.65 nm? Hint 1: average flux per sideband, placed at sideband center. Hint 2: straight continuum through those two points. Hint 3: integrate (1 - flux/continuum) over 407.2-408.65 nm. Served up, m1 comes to -0.02 nm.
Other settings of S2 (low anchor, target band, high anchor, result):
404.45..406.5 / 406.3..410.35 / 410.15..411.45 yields -0.08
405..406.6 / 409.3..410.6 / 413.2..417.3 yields -0.07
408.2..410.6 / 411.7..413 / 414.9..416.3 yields 0.01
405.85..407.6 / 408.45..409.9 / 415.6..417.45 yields -0.06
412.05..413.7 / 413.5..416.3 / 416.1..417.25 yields 0.07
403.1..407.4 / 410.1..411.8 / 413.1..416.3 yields -0.06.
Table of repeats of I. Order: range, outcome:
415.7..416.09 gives 14.3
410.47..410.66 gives 15.1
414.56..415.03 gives 14.4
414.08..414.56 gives 15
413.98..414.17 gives 15.3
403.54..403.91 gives 14.3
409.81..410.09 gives 15.2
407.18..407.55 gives 15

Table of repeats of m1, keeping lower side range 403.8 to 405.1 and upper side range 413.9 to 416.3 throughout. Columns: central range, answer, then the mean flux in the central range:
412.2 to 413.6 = -0.006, 14.6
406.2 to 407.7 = -0.010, 14.6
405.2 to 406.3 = 0.006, 14.4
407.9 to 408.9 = -0.042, 15.1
